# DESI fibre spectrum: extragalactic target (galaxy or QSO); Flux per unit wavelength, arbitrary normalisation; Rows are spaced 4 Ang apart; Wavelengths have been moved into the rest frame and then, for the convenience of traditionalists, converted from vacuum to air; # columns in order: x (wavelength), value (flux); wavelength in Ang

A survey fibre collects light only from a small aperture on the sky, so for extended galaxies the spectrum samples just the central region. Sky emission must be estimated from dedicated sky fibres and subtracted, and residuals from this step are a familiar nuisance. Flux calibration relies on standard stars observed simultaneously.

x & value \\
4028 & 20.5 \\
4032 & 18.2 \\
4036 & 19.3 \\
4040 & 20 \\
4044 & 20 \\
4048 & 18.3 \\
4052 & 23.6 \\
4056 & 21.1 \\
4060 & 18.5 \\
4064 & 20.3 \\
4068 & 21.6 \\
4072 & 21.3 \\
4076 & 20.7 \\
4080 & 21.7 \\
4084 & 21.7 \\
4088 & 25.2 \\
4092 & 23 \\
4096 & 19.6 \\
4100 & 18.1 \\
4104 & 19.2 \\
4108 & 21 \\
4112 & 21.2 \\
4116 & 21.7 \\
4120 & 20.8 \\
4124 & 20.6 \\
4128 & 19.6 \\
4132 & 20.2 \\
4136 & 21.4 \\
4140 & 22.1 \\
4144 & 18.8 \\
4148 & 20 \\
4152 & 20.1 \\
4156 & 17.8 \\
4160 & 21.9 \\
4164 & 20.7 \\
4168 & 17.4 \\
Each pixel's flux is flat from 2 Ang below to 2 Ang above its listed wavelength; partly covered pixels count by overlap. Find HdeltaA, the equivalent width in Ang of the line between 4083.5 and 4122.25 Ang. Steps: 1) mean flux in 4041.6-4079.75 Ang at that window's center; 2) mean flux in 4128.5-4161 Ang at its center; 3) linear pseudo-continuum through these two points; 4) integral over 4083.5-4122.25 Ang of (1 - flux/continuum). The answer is -1.3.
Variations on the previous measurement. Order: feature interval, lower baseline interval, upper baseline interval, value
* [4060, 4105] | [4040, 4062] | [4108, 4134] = -1.29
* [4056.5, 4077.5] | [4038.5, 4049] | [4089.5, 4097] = 0.07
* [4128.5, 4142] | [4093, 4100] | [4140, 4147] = -0.80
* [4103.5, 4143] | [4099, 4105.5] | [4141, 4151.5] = -3.28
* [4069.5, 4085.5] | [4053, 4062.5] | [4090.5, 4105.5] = -1.02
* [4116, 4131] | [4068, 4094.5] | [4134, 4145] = 0.55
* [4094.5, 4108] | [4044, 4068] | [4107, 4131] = 0.94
